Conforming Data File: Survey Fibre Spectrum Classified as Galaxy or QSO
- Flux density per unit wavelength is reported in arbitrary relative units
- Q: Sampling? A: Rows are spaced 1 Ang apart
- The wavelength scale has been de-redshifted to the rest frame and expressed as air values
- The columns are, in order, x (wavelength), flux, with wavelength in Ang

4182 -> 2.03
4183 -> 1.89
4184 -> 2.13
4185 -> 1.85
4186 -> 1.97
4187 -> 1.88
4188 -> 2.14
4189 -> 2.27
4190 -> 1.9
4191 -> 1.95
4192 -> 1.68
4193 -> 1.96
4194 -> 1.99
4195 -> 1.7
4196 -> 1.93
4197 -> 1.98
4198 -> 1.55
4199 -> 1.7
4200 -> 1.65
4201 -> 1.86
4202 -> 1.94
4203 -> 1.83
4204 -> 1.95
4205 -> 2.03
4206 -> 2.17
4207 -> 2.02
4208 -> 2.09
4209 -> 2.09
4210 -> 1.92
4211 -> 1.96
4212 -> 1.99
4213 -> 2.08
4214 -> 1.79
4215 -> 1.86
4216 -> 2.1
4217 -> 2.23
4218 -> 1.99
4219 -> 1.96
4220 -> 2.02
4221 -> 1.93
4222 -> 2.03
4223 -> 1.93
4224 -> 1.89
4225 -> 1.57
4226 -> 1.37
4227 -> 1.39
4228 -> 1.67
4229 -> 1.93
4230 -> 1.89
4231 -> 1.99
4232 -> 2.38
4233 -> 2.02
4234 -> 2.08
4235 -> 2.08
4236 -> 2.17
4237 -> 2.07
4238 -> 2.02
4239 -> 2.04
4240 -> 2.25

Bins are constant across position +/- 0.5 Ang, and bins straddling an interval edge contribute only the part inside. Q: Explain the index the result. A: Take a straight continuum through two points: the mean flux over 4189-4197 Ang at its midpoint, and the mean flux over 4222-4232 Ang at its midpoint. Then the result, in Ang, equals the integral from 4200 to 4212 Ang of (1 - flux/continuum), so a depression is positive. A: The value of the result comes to -0.7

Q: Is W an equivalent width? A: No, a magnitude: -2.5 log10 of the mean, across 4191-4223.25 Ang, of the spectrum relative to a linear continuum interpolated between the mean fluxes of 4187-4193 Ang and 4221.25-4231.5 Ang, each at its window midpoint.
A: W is -0.034 mag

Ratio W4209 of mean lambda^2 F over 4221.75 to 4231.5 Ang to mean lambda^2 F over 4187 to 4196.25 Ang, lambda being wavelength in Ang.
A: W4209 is 0.92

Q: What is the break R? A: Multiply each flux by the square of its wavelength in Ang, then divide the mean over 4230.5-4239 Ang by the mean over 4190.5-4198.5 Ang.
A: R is 1.16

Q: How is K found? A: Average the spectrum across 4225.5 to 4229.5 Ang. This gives 1.59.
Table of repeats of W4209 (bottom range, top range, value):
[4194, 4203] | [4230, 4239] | 1.18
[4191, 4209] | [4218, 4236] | 1.02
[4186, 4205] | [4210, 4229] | 1.01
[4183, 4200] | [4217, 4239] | 1.03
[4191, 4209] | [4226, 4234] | 1.01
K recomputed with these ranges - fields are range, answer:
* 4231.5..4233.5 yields 2.2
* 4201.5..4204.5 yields 1.91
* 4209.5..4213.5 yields 1.99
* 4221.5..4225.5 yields 1.85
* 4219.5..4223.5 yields 1.98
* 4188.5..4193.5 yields 1.95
